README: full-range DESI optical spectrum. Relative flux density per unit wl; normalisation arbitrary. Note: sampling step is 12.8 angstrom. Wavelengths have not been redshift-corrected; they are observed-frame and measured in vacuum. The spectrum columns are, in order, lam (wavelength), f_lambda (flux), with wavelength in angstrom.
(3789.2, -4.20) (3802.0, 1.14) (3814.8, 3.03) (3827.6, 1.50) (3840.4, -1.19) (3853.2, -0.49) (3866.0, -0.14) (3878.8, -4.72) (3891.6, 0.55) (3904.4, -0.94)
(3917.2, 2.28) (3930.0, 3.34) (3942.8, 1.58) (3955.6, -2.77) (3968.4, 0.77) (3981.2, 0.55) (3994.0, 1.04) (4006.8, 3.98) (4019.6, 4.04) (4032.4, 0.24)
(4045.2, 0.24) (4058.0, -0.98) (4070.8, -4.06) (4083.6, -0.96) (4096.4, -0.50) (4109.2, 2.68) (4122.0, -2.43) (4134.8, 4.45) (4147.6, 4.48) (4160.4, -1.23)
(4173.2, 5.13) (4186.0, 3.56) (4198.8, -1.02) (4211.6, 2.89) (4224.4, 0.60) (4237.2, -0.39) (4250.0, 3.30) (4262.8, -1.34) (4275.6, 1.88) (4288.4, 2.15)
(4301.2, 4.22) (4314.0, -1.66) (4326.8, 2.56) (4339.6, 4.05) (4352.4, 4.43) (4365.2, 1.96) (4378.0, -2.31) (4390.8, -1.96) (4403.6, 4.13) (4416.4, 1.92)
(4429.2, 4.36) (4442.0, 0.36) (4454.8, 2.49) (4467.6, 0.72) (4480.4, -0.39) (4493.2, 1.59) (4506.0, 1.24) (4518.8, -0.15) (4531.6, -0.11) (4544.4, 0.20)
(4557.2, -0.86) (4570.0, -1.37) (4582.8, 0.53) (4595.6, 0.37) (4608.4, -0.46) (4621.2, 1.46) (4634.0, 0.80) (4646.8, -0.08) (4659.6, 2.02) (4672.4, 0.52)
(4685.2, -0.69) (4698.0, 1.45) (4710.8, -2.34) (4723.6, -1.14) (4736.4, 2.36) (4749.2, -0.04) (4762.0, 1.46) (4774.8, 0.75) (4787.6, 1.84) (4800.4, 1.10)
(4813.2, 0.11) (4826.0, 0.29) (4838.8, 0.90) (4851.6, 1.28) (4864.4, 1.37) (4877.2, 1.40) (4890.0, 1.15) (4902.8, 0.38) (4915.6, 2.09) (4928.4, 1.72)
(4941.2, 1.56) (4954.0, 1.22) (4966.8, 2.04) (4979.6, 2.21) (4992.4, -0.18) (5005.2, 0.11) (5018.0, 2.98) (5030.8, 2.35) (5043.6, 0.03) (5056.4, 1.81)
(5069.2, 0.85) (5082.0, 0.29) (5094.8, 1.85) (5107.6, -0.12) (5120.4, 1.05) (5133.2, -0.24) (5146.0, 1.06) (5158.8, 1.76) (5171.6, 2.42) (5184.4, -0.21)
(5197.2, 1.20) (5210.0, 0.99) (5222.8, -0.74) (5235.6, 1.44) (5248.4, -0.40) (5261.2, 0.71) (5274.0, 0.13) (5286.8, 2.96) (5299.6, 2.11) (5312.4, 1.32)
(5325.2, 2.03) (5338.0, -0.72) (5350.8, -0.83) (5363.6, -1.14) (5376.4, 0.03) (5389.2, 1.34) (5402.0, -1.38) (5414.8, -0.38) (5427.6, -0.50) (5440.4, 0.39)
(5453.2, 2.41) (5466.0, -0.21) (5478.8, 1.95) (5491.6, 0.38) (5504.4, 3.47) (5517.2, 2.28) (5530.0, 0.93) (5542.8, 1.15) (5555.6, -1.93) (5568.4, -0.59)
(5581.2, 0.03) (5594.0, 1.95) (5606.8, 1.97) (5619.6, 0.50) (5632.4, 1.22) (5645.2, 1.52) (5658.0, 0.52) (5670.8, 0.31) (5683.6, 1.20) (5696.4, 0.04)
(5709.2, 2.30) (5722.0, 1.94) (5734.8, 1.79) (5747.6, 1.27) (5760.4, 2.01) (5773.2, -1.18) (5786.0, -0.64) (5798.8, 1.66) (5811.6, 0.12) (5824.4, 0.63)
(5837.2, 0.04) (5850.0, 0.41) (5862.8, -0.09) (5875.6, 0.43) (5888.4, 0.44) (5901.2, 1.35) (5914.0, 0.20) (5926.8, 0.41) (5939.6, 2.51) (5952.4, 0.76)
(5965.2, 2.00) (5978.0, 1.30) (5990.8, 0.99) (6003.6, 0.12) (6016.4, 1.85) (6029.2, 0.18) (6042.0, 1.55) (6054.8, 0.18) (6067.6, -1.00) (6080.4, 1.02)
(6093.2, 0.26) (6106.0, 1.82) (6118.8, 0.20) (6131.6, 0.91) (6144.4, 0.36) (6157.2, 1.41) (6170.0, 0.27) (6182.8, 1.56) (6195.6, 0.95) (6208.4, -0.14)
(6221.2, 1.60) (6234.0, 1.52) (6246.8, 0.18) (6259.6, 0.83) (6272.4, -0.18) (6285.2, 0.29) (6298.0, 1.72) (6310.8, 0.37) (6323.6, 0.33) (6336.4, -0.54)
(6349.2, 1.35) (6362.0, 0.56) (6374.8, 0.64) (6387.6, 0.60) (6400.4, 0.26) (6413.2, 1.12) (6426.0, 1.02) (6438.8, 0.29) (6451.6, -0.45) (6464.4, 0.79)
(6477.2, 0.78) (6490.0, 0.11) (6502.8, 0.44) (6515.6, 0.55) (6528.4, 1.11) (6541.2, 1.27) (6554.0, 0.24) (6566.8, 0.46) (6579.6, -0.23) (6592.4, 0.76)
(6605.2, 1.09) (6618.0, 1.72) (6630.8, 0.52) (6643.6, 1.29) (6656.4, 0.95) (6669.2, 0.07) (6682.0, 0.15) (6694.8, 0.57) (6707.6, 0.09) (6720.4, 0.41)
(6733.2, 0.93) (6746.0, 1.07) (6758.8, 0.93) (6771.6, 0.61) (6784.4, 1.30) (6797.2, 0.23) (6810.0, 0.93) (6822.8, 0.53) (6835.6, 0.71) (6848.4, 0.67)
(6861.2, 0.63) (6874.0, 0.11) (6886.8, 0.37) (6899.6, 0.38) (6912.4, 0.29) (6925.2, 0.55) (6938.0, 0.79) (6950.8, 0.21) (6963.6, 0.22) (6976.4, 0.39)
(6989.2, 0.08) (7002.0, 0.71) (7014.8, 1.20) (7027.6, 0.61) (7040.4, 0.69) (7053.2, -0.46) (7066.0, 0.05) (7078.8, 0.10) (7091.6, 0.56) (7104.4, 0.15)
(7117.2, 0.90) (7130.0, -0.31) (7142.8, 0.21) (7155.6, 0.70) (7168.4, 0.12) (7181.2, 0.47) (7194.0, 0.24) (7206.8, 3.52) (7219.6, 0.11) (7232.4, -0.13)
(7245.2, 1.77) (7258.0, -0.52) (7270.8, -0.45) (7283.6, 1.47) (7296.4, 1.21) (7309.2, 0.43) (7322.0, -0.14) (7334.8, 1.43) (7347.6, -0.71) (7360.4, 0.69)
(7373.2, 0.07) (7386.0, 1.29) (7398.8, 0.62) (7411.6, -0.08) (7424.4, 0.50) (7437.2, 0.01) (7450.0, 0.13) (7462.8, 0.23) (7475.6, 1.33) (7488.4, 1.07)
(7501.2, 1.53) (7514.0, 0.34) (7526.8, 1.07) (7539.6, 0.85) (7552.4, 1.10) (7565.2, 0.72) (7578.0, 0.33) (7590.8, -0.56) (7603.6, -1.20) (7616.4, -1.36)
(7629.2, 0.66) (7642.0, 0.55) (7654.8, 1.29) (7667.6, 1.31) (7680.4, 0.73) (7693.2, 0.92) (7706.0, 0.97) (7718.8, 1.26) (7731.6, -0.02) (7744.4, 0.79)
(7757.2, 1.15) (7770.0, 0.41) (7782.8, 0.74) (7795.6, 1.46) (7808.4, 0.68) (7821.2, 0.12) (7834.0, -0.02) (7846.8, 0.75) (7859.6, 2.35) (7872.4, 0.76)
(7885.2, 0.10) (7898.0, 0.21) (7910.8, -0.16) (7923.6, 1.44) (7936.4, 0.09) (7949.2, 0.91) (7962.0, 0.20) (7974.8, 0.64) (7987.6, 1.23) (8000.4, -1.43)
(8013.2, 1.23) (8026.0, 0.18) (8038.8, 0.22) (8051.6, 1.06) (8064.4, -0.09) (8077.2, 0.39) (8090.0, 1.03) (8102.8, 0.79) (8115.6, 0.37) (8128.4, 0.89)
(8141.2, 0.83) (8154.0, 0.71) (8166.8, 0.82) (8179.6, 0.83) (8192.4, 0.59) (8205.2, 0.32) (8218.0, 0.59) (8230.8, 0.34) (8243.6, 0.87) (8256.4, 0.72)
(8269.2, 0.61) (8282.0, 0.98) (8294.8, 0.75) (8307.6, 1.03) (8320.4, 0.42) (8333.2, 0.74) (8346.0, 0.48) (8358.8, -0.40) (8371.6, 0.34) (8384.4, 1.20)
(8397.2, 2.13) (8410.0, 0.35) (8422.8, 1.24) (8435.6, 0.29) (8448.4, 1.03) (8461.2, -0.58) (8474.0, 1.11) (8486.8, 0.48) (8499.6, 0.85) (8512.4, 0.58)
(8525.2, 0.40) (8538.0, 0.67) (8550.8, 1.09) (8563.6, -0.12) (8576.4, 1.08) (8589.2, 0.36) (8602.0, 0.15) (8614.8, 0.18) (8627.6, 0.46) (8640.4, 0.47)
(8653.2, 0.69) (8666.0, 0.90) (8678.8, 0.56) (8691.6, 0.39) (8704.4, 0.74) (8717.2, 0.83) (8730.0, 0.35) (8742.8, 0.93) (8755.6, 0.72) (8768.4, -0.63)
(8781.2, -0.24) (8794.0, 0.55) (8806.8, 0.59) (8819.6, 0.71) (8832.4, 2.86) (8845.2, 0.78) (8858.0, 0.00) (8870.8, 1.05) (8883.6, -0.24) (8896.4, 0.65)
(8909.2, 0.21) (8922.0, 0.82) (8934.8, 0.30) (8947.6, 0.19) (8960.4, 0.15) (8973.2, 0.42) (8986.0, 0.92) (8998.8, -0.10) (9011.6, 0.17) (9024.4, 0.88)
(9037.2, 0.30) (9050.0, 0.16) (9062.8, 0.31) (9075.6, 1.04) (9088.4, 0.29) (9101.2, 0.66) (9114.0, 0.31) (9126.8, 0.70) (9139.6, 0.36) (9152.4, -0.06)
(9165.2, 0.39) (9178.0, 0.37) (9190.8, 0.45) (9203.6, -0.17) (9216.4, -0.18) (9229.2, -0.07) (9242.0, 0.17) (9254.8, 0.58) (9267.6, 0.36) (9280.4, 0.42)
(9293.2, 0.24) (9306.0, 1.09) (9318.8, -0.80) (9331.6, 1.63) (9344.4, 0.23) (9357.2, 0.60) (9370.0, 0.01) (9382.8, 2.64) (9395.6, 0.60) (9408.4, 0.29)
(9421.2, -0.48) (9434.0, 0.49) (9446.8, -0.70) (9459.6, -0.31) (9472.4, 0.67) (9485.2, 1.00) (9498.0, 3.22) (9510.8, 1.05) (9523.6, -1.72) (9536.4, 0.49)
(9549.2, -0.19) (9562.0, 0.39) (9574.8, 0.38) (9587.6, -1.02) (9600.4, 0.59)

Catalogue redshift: 0.099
